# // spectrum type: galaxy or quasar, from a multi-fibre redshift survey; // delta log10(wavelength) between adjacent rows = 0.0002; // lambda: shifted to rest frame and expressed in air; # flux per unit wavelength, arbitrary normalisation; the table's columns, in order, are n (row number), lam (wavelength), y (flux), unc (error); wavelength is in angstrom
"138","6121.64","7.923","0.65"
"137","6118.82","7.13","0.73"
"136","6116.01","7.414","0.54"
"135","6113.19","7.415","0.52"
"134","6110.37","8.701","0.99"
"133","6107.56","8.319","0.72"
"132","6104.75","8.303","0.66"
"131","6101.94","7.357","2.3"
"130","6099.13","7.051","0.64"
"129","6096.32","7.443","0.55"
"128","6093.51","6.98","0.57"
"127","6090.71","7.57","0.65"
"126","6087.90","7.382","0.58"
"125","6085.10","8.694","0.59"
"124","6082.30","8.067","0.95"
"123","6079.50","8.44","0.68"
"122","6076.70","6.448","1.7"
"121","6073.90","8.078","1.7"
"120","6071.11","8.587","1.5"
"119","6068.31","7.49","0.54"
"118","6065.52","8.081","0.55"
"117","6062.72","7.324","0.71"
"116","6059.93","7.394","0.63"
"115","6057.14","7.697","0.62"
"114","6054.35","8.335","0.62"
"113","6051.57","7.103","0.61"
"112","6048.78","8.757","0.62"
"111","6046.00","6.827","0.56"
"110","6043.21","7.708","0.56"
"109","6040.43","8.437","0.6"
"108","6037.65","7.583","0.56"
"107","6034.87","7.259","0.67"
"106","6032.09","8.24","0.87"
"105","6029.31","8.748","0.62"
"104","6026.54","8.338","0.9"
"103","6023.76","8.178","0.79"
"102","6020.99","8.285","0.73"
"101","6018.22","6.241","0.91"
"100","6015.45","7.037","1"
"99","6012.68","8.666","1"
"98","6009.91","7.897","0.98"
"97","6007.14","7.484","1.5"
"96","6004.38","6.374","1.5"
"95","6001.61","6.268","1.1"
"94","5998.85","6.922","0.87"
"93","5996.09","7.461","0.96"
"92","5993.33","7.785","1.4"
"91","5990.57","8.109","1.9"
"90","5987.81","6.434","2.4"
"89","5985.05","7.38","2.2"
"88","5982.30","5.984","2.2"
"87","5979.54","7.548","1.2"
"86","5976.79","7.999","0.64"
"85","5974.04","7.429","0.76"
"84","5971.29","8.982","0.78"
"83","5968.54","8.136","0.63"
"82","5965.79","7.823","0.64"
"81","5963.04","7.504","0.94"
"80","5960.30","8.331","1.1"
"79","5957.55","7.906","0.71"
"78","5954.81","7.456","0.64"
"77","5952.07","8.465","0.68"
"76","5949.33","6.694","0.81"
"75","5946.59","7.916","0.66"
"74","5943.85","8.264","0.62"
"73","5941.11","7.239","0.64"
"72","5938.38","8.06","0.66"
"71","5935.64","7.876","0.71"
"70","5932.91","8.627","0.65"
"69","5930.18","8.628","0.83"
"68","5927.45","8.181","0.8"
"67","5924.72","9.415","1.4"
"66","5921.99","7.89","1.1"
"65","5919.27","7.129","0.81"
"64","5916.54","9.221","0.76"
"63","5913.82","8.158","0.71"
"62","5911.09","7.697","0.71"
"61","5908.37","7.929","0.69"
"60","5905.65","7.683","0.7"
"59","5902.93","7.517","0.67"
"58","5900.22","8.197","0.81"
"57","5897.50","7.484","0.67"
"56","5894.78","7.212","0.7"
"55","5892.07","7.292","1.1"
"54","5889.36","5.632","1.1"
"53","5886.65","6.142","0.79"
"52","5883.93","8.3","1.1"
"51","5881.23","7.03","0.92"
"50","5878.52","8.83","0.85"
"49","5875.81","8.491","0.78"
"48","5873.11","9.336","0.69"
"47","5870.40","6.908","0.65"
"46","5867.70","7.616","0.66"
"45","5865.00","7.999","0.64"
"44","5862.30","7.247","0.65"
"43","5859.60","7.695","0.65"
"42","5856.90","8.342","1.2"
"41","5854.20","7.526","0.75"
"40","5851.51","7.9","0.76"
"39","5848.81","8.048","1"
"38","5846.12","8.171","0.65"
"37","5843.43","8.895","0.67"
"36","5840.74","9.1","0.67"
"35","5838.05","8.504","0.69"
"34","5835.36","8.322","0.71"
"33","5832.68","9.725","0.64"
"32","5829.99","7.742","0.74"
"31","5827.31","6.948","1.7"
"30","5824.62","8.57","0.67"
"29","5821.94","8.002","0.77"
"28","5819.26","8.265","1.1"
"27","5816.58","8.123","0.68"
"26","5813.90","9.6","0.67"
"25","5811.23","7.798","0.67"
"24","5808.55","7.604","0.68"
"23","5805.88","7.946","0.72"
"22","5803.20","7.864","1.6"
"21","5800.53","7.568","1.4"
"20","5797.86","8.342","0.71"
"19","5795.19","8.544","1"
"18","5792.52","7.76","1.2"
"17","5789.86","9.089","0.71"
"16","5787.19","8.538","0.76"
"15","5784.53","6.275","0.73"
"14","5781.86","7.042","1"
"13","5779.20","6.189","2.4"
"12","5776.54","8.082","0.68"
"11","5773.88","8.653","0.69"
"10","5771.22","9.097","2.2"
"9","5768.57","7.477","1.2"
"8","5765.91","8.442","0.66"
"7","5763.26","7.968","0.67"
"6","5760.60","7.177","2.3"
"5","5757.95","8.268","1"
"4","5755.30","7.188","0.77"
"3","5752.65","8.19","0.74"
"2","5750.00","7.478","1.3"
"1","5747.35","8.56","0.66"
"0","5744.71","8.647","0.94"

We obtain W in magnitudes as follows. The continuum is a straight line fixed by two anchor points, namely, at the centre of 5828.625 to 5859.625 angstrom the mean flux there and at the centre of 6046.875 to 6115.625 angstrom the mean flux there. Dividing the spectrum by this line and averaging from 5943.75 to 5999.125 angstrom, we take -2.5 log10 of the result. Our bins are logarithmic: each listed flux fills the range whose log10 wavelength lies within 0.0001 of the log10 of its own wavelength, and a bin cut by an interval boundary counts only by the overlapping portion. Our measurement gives 0.06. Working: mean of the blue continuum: 8.36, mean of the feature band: 7.64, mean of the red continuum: 7.78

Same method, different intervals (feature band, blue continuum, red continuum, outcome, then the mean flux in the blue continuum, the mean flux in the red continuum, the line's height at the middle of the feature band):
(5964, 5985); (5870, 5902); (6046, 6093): 0.00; 7.59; 7.8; 7.69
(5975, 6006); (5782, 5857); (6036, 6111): 0.11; 8.16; 7.77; 7.9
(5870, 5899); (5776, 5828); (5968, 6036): 0.03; 7.92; 7.56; 7.77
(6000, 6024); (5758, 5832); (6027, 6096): 0.07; 7.97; 7.8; 7.83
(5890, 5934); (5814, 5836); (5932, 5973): 0.01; 8.29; 7.94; 8.05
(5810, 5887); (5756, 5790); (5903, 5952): -0.03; 7.81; 8.03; 7.92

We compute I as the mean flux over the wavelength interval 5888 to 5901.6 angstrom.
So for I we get 7.17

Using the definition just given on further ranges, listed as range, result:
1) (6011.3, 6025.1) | 7.68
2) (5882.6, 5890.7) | 6.68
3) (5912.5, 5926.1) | 8.36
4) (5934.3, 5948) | 7.86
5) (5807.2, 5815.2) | 8.33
